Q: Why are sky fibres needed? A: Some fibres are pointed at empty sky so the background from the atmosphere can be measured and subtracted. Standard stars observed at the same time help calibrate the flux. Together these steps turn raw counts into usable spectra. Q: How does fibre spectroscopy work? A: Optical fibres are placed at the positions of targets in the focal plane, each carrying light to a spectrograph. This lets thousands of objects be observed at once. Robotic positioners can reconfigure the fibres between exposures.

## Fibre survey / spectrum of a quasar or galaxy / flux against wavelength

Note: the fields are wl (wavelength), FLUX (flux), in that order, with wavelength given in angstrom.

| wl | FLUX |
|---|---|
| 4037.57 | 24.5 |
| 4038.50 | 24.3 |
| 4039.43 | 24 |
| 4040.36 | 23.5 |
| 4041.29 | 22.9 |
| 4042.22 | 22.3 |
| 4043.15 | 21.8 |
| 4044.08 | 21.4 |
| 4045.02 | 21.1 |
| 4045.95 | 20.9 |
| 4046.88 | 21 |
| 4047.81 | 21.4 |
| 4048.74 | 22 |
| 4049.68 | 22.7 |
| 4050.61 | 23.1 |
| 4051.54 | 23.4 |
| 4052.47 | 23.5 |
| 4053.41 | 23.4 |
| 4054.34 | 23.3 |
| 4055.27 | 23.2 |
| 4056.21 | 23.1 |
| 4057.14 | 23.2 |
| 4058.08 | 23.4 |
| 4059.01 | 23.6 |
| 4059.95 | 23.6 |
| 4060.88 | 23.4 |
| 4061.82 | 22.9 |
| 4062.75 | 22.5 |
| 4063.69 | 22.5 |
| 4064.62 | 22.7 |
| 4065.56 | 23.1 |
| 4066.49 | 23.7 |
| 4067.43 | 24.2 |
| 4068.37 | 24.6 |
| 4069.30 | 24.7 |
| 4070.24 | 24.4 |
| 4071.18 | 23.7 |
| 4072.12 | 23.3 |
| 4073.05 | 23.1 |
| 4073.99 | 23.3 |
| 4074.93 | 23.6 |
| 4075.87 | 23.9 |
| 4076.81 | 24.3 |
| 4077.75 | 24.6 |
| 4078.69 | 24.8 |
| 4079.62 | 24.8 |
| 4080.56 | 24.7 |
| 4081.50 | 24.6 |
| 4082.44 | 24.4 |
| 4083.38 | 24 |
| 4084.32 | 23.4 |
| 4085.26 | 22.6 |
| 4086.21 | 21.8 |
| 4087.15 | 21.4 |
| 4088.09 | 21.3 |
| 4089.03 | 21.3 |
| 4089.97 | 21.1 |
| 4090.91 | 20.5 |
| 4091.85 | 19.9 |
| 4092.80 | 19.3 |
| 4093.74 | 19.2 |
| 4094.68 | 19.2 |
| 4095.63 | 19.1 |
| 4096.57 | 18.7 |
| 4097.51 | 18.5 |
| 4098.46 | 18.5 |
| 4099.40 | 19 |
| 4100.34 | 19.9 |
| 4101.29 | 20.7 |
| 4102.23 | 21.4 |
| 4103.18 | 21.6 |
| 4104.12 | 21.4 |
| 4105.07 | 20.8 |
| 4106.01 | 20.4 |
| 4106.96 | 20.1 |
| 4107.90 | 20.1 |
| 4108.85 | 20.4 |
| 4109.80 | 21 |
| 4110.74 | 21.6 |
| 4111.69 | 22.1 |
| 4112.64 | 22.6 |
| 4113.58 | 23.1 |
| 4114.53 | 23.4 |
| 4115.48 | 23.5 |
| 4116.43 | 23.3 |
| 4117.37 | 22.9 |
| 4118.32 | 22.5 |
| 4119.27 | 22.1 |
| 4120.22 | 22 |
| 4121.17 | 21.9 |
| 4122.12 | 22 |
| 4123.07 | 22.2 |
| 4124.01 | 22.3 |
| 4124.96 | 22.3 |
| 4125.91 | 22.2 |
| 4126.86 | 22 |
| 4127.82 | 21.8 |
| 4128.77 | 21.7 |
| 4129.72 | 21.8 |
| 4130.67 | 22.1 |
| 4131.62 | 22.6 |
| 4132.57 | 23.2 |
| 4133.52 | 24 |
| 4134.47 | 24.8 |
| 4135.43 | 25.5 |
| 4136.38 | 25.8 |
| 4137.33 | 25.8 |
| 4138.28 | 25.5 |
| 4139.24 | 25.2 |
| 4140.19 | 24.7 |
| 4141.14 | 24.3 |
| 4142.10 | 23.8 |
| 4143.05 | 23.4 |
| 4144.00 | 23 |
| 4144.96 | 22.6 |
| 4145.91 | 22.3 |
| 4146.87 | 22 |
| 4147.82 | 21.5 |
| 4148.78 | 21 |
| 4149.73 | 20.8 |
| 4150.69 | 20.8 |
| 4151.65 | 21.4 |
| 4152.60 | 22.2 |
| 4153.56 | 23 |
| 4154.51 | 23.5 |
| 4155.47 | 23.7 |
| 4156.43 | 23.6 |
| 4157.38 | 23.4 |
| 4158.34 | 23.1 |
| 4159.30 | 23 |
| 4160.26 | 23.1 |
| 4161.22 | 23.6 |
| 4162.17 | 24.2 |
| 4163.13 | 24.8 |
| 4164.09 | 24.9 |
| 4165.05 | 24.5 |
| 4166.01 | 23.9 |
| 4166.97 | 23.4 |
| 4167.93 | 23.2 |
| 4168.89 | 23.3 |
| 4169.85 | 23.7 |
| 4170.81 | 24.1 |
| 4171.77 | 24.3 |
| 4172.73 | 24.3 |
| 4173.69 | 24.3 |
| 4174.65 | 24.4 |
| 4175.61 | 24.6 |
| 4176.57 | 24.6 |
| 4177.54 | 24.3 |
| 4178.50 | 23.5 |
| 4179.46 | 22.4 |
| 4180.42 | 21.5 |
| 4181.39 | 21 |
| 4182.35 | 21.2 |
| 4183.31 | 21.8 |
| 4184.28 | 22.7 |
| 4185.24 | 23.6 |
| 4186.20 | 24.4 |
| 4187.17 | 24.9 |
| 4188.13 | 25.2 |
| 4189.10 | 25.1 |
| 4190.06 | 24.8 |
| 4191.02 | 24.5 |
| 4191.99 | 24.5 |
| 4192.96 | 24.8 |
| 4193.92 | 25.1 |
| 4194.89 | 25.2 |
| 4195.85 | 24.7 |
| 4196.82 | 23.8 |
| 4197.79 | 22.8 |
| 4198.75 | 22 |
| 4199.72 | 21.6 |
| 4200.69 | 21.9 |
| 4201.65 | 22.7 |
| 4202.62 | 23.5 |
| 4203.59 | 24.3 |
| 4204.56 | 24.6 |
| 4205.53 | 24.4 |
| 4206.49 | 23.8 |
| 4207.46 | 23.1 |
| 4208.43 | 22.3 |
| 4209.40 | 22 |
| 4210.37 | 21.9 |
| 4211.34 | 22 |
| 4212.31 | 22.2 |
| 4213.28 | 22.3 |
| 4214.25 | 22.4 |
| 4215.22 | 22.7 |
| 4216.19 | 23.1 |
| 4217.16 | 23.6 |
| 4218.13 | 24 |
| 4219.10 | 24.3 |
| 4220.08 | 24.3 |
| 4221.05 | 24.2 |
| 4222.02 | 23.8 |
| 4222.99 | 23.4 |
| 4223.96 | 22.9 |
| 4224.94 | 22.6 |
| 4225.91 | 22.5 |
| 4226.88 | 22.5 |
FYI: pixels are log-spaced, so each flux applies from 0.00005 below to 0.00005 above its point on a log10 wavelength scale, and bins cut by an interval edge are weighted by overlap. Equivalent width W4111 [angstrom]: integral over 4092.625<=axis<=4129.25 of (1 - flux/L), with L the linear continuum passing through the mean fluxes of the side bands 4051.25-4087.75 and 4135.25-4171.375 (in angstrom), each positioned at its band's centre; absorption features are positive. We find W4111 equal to 3.6 angstrom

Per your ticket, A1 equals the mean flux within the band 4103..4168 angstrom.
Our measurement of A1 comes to 22.8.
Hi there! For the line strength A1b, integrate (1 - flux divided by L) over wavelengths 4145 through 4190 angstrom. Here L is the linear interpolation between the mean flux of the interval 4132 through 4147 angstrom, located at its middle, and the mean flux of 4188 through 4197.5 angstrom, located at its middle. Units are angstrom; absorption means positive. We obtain 2.2 angstrom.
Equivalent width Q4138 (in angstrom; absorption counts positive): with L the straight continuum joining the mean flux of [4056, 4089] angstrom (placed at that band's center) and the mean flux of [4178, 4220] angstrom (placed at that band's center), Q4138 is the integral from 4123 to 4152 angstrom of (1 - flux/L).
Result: 0.5 angstrom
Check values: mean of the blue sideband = 23.5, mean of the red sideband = 23.3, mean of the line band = 23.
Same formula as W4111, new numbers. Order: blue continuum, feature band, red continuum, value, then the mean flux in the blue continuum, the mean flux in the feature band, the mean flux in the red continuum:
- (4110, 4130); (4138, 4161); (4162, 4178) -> 0.45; 22.3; 22.9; 24.2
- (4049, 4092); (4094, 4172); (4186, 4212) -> 3.32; 23.2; 22.5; 23.7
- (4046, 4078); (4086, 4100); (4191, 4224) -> 2.05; 23.3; 19.9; 23.4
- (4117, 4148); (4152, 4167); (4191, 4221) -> -0.27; 23.1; 23.6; 23.4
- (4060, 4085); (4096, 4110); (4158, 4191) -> 2.14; 23.8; 20.1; 23.7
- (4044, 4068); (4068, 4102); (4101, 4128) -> 0.38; 22.8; 22.1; 21.9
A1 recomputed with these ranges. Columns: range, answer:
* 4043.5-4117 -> 22.2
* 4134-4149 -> 23.9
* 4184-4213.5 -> 23.6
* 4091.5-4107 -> 19.8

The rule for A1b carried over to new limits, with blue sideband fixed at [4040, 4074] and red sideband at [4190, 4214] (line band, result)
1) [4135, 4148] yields -0.46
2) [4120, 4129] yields 0.43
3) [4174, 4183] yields 0.09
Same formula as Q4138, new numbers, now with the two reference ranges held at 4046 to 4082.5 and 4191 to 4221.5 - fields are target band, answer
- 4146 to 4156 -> 0.6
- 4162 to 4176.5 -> -0.5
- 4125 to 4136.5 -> 0.2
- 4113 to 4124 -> 0.4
